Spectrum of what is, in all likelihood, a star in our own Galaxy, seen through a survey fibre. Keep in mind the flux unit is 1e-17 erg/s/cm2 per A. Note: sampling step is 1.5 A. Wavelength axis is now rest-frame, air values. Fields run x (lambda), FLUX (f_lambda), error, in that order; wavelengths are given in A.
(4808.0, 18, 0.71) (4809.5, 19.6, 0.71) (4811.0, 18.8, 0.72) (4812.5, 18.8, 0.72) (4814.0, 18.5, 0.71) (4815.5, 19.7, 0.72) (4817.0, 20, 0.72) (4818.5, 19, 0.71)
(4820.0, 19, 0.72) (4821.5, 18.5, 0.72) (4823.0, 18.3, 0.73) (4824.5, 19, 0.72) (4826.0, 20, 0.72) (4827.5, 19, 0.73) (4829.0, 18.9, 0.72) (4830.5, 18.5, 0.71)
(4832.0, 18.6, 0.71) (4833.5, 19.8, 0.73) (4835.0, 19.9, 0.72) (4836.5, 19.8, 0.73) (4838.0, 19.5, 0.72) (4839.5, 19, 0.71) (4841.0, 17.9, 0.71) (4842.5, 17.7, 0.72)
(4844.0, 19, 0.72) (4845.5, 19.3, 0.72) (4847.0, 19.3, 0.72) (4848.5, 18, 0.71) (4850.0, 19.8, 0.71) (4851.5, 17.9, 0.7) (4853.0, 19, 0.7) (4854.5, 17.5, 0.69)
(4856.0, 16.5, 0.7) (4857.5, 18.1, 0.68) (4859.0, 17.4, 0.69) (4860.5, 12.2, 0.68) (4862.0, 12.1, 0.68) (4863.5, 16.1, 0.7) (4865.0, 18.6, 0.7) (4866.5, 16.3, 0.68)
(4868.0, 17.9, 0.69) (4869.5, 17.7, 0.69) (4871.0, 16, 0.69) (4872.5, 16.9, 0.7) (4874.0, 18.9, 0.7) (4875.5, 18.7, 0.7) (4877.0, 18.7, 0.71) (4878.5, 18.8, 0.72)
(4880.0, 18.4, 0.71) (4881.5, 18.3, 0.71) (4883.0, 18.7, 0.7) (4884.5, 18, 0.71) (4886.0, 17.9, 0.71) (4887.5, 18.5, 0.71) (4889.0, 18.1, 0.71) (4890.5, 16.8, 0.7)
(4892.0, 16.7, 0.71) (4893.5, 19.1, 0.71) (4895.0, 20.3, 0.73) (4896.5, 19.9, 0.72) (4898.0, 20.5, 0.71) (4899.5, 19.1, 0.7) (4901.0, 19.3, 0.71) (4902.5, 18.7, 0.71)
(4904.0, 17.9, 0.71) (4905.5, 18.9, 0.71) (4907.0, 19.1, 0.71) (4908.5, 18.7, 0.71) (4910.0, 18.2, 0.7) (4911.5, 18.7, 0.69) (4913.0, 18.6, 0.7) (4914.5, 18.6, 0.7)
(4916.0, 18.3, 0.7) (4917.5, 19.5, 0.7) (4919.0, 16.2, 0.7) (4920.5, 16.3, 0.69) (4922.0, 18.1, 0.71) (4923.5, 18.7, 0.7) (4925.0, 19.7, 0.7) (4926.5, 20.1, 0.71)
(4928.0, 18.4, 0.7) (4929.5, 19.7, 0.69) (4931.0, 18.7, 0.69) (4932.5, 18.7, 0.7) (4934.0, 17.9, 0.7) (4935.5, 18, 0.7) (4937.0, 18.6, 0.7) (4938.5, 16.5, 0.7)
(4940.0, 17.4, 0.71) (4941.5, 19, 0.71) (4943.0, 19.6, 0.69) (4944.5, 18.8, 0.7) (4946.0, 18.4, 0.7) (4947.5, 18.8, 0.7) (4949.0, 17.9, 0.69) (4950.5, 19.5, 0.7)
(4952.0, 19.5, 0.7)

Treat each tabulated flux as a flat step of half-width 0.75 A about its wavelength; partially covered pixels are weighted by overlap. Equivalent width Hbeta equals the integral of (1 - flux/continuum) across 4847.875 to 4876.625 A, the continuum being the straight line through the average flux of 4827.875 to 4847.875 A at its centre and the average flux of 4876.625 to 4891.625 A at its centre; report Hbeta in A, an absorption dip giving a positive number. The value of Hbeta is 2.19 A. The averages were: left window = 19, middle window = 17.2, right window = 18.2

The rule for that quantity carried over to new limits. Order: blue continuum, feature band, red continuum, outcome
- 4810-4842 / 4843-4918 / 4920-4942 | 2.5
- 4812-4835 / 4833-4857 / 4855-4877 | -1.1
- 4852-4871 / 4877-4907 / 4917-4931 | -1.9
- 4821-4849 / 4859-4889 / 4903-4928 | 2.2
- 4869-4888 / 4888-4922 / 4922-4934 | 0.1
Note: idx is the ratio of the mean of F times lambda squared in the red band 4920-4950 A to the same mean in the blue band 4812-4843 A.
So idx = 1.0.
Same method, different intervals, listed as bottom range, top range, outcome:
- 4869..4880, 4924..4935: 1.08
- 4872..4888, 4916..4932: 1.03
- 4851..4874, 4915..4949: 1.13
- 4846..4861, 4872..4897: 1.05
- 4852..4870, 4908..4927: 1.13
